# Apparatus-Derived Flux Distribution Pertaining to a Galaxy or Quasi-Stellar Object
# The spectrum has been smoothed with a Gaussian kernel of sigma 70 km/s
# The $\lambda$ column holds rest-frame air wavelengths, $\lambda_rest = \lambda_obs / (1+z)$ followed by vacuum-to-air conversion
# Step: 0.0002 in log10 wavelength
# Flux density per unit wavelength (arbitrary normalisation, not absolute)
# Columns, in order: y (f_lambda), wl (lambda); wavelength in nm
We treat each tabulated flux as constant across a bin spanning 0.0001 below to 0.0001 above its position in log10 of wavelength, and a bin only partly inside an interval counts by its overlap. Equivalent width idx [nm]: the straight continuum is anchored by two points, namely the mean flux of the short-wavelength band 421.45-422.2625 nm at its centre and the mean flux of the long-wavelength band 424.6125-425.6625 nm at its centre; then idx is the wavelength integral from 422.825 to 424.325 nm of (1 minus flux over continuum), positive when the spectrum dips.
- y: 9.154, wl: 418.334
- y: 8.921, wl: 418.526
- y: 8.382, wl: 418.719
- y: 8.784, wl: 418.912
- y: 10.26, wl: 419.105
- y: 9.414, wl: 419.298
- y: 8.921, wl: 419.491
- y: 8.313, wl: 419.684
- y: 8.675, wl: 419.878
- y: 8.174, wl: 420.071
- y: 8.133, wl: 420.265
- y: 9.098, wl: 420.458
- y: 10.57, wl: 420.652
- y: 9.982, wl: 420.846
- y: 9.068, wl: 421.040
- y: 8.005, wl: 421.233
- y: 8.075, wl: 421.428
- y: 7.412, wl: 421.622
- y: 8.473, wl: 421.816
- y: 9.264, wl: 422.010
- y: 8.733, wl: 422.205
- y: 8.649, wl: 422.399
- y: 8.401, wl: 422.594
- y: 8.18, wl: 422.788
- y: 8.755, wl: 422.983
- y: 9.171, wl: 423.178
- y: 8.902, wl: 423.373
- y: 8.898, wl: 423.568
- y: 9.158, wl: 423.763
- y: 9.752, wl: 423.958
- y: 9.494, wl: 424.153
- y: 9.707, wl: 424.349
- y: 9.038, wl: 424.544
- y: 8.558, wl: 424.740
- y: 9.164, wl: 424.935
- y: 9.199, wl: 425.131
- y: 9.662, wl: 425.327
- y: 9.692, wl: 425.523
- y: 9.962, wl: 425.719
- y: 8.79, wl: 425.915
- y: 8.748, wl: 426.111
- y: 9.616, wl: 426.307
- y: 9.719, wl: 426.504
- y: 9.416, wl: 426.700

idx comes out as -0.047 nm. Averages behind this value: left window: 8.42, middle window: 9.15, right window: 9.27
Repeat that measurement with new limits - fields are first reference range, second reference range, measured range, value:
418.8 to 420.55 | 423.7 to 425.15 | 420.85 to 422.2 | 0.07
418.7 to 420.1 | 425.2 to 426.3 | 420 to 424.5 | 0.13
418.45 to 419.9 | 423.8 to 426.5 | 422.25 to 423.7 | 0.08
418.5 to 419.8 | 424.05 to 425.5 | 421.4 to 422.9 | 0.12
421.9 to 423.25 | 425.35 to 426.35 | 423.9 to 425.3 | -0.02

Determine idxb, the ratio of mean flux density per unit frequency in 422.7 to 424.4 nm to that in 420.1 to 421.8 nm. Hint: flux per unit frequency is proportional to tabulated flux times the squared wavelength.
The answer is 1.05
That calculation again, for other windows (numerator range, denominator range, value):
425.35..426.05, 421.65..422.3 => 1.11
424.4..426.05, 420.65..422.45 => 1.08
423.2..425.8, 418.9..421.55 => 1.06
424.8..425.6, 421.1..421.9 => 1.19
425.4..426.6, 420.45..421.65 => 1.08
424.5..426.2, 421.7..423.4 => 1.07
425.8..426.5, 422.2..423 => 1.10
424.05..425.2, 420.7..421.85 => 1.09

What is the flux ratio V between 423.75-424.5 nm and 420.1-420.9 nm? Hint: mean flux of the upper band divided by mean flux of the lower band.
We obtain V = 1.0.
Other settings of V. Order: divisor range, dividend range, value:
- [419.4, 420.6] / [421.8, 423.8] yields 1.02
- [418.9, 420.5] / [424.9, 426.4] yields 1.06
